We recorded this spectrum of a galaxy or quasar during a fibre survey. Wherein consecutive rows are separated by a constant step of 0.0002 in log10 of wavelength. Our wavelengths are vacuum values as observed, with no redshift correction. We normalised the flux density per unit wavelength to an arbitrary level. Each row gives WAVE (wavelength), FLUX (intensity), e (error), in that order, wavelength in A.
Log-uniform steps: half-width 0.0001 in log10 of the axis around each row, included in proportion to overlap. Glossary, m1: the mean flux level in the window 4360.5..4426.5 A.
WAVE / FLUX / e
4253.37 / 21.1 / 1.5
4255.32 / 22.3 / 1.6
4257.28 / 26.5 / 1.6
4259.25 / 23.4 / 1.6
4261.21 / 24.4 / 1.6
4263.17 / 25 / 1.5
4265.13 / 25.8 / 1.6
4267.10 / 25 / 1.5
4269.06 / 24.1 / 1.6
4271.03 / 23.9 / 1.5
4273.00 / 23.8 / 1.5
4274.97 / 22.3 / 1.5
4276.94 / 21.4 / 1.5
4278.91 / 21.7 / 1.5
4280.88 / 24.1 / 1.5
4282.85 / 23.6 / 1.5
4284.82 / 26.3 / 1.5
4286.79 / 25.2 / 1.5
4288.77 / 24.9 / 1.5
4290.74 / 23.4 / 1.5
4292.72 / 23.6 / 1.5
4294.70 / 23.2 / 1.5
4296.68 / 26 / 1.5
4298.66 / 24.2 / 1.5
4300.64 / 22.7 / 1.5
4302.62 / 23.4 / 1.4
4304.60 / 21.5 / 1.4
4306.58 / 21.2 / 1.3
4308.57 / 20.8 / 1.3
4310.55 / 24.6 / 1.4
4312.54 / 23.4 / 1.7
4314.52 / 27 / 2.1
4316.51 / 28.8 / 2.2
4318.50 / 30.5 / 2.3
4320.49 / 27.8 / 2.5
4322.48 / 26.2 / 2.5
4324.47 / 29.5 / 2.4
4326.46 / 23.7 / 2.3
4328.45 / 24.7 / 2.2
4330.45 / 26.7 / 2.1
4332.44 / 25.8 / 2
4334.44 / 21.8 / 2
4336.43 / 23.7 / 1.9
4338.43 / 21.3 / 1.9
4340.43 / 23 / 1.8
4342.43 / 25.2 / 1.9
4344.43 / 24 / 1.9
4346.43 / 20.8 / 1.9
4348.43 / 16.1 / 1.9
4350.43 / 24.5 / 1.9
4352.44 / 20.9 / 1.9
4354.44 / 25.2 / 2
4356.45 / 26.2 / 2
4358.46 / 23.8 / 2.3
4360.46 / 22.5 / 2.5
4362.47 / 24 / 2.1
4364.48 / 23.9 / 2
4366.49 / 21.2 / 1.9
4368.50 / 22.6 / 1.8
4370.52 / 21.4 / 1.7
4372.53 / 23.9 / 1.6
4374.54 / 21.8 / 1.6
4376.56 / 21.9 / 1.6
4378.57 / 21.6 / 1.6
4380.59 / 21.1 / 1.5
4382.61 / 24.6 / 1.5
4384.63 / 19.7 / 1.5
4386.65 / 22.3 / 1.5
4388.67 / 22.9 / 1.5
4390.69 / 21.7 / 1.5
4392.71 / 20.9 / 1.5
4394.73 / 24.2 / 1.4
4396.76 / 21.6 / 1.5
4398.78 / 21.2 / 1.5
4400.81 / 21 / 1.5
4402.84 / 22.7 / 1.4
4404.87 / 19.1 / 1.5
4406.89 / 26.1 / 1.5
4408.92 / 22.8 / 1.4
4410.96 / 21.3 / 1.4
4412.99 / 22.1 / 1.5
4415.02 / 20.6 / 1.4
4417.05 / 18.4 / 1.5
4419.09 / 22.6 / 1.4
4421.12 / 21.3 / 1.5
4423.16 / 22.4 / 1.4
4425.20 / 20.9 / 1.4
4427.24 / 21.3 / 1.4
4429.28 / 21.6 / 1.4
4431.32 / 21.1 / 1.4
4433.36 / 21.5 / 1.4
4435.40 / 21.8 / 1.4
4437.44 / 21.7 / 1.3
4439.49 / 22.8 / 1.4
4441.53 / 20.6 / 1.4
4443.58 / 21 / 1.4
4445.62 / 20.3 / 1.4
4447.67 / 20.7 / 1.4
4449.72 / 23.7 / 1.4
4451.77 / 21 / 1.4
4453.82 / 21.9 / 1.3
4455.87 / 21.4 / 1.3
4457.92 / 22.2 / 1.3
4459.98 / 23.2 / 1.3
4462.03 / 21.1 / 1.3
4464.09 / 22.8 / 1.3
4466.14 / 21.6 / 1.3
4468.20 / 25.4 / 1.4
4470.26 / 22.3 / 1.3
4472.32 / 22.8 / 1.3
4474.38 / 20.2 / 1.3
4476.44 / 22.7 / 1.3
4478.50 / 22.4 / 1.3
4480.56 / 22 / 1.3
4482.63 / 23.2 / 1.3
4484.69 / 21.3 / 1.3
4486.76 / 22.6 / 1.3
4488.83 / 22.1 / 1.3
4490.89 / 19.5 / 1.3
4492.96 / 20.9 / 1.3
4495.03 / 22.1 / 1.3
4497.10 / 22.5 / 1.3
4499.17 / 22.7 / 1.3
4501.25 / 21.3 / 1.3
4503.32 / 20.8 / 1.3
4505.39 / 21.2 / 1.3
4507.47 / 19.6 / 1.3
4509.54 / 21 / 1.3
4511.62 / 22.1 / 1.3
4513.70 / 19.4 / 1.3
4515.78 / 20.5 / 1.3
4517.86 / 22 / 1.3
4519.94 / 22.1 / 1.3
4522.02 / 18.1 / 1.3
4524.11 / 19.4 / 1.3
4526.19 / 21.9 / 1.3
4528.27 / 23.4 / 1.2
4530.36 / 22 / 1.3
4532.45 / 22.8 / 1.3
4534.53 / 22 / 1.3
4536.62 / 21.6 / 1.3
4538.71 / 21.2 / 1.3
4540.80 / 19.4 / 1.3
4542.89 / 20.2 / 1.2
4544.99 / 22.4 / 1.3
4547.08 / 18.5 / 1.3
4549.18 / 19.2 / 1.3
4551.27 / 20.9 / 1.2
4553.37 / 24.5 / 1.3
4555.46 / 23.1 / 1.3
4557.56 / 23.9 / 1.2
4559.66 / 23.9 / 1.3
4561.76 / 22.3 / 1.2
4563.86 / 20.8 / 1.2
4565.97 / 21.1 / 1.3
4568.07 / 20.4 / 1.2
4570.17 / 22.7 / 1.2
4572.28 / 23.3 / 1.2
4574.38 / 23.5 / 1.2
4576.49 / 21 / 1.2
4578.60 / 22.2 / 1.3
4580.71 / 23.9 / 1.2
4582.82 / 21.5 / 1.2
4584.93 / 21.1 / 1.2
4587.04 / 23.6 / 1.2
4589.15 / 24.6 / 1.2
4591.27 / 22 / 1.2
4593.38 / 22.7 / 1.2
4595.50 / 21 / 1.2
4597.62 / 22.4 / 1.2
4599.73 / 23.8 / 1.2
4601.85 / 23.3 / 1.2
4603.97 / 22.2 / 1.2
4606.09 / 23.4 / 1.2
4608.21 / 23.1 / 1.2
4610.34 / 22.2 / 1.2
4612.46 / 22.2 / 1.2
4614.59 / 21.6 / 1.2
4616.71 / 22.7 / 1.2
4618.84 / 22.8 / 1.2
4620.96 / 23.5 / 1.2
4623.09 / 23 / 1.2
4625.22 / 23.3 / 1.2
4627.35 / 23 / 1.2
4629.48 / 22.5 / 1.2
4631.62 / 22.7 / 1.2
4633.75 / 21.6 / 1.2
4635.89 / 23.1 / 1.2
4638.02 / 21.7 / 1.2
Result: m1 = 22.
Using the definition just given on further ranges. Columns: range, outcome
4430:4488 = 22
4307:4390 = 23.7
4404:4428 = 21.6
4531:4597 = 22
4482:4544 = 21.3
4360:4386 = 22.3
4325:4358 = 23.4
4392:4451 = 21.6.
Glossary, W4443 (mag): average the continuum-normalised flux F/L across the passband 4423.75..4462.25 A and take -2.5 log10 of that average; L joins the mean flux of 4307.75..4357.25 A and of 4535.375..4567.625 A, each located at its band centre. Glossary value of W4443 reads 0.07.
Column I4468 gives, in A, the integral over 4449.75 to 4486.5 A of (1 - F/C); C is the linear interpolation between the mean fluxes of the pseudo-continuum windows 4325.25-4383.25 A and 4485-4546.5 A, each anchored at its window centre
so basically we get -0.8 A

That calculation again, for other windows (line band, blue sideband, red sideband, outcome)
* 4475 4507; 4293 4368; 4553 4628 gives 2.0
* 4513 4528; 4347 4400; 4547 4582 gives 1.0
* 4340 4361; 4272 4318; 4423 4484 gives 0.2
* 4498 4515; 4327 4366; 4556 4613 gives 1.3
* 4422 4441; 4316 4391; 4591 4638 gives 1.3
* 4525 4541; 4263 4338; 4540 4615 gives 0.5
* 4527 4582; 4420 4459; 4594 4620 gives 0.8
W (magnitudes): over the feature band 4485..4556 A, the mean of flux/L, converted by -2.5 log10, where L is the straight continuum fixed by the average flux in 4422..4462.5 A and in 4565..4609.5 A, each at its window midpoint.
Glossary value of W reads 0.04 mag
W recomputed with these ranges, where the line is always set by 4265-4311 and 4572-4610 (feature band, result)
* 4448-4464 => 0.05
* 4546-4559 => 0.05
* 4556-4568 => 0.02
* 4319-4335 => -0.11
